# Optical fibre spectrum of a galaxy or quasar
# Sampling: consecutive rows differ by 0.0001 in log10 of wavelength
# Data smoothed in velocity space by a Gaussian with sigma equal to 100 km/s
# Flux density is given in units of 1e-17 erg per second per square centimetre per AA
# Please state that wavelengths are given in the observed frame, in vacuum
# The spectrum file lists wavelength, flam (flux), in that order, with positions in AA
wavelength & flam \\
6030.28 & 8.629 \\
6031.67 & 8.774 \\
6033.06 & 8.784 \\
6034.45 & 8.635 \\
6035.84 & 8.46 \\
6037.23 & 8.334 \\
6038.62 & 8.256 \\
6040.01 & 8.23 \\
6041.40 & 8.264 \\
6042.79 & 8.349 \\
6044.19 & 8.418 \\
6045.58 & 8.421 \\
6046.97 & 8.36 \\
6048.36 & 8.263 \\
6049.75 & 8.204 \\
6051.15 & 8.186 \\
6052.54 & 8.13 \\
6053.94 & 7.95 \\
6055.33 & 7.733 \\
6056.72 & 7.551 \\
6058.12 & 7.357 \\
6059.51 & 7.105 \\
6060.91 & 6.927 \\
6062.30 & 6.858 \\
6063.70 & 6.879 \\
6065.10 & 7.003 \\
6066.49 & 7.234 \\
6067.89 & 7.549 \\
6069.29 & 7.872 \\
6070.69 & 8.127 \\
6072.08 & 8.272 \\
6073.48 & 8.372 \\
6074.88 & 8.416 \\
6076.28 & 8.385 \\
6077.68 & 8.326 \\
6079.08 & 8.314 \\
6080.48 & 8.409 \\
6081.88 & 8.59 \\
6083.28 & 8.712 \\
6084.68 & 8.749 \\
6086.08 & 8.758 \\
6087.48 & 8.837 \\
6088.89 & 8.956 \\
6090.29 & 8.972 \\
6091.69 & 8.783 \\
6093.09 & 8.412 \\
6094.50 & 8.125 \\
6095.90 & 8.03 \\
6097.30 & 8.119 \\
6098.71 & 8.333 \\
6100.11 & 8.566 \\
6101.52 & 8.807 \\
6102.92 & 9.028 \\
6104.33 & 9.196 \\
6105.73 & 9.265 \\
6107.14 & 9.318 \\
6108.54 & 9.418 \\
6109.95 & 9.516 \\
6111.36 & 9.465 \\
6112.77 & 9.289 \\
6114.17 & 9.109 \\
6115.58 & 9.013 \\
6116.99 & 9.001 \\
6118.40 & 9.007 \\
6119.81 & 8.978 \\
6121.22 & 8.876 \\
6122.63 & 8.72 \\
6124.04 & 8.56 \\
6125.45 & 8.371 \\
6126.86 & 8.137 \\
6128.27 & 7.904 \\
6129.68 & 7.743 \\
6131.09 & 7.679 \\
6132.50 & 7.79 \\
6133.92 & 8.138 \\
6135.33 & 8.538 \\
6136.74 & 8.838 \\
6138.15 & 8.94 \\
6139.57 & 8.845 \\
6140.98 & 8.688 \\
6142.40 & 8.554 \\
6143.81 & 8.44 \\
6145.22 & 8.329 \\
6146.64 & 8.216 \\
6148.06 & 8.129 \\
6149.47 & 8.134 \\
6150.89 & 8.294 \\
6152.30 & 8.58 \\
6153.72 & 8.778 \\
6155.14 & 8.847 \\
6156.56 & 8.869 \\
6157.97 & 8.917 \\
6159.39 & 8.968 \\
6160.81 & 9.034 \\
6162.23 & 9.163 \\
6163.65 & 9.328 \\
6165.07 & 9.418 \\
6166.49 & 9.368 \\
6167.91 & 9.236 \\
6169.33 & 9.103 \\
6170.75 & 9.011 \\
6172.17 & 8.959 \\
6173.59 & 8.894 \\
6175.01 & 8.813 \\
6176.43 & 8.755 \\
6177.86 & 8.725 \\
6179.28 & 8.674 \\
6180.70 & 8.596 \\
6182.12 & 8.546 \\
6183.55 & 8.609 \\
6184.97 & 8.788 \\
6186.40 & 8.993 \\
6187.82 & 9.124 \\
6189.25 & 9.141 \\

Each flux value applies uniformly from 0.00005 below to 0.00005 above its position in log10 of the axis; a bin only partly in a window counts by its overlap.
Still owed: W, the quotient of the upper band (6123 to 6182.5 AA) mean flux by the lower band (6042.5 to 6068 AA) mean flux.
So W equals 1.12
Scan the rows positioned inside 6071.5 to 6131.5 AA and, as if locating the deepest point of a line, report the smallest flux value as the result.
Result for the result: 7.679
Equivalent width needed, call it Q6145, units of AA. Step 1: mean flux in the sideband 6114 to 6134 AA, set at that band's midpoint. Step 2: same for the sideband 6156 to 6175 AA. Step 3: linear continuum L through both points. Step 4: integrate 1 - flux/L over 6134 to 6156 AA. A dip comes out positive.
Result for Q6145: 0.6 AA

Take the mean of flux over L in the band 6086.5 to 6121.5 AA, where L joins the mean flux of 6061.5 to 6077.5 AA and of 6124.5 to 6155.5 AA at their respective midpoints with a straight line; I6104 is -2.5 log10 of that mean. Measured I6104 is -0.11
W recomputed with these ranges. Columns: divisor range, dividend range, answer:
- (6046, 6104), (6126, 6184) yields 1.06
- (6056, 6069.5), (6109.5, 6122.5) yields 1.26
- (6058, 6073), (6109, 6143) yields 1.17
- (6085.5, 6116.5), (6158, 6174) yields 1.03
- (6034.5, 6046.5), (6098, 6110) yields 1.08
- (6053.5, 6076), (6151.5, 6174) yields 1.19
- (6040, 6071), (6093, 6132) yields 1.12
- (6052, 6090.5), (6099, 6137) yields 1.09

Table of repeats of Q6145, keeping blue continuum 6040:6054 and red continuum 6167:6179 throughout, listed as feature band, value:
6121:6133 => 0.7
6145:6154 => 0.5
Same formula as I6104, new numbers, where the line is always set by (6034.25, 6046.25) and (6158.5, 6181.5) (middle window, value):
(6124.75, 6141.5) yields 0.07 mag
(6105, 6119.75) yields -0.06 mag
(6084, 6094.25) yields -0.02 mag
